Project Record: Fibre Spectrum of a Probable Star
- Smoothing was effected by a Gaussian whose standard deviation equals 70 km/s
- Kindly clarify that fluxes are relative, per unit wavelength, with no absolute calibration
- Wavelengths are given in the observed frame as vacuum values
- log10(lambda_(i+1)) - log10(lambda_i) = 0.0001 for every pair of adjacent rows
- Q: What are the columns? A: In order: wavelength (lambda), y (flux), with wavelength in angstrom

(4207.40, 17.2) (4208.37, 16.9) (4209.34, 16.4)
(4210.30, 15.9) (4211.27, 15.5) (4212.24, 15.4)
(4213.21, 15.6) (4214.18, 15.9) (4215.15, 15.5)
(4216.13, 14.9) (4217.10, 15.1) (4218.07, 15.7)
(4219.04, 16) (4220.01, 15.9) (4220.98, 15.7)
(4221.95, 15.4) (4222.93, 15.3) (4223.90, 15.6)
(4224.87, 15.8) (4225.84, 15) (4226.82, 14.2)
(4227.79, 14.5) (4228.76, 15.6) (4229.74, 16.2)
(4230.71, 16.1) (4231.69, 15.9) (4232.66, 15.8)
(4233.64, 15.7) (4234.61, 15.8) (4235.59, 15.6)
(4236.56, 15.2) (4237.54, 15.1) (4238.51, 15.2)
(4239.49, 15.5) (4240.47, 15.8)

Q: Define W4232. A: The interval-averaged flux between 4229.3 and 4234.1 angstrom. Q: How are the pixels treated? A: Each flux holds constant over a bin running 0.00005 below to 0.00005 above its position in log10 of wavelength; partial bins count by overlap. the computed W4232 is 15.9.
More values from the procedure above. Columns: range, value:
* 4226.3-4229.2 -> 14.8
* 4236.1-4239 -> 15.2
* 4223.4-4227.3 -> 15.2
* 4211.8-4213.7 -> 15.5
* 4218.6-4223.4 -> 15.7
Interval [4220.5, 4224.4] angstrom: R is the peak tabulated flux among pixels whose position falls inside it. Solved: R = 15.7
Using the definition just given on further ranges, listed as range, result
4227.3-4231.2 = 16.2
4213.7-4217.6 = 15.9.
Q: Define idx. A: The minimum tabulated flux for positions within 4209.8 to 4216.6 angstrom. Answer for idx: 14.9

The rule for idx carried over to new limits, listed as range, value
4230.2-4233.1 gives 15.8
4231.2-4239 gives 15.1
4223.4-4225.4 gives 15.6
